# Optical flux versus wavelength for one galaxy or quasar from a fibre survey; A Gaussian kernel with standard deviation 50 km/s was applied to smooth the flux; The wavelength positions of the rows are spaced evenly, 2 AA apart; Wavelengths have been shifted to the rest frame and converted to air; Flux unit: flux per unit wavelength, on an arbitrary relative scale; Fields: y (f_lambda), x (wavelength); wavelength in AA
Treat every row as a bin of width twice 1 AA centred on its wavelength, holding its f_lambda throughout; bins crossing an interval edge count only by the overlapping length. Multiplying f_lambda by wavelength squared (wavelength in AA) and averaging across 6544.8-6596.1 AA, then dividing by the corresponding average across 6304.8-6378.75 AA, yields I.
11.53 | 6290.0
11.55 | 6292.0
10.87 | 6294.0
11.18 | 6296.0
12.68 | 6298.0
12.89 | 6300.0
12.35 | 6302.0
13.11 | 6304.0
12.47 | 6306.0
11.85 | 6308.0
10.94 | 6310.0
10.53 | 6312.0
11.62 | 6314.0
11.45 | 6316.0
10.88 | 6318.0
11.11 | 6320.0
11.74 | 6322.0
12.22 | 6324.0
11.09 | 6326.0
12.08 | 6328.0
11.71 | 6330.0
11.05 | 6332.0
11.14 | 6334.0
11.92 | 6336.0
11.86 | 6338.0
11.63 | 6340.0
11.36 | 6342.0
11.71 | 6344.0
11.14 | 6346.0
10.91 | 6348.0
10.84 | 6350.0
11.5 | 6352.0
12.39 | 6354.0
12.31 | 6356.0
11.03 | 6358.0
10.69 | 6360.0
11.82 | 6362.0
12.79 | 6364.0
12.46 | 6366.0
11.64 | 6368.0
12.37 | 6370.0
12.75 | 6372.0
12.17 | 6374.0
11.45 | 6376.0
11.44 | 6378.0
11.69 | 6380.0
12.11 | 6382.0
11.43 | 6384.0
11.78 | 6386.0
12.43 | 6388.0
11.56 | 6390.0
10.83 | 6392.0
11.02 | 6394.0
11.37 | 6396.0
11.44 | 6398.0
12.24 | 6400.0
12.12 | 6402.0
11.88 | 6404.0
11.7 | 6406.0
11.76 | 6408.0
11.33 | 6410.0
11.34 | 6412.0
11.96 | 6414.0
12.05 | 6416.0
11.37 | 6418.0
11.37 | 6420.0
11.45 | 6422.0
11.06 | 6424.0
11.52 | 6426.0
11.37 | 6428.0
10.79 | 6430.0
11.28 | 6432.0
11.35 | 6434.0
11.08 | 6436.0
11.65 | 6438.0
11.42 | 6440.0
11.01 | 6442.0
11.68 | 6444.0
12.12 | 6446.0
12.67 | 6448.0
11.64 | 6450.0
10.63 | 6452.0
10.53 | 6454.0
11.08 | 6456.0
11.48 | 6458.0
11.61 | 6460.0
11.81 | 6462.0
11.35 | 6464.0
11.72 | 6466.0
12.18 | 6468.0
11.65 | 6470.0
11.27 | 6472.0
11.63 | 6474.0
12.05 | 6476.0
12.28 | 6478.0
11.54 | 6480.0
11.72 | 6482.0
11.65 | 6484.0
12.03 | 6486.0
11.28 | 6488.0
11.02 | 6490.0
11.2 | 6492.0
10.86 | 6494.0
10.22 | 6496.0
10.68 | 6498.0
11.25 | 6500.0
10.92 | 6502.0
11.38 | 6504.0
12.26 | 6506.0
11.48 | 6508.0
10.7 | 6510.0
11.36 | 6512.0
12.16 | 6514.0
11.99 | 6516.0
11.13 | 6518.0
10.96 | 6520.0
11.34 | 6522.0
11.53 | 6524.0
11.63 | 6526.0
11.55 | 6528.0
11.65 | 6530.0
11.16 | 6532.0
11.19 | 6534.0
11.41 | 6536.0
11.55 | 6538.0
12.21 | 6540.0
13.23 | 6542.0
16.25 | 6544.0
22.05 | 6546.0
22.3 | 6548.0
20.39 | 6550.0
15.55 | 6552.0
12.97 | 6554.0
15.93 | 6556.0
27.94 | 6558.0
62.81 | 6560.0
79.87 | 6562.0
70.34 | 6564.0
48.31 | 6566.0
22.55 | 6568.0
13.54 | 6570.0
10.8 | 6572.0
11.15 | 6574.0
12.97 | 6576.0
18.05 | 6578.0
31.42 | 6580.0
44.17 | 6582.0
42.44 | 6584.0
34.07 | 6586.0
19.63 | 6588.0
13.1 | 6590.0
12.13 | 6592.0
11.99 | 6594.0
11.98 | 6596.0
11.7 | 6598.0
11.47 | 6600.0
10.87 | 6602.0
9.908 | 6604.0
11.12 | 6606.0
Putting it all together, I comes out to 2.53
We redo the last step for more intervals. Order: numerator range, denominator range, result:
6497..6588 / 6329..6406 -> 1.85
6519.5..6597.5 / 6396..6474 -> 2.00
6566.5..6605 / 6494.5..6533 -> 1.71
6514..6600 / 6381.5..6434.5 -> 1.92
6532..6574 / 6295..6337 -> 2.33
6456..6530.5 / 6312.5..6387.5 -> 1.03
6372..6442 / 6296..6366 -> 1.01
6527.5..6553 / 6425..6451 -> 1.32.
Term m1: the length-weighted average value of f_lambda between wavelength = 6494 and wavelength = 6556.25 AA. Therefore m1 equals 12.8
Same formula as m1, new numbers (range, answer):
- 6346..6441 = 11.6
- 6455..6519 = 11.5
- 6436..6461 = 11.4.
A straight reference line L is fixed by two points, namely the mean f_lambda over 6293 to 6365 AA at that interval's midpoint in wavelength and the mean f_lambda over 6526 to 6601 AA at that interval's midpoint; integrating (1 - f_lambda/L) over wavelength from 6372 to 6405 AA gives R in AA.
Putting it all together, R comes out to 6.2 AA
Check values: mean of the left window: 11.6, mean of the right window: 22.6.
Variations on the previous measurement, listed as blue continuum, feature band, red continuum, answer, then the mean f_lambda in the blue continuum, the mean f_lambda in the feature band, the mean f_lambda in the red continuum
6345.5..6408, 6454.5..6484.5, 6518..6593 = 9.84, 11.7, 11.6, 22.6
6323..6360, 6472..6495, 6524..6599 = 8.76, 11.5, 11.6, 22.6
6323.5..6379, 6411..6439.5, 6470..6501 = 0.30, 11.7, 11.4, 11.4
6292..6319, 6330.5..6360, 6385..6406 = 0.63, 11.7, 11.5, 11.7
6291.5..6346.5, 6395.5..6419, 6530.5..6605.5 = 5.73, 11.7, 11.7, 22.5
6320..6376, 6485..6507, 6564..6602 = 8.56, 11.7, 11.2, 22.2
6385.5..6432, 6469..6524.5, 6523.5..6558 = 9.06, 11.5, 11.4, 14.7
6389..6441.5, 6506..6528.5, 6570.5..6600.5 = 6.83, 11.5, 11.5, 19.8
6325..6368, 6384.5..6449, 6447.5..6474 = -0.17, 11.6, 11.6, 11.5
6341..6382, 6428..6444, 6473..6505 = 0.35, 11.7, 11.3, 11.4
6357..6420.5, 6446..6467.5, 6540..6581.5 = 7.65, 11.7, 11.5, 27.3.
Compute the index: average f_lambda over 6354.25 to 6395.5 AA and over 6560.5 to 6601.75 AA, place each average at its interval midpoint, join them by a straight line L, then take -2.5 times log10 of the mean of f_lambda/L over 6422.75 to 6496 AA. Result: 0.48 mag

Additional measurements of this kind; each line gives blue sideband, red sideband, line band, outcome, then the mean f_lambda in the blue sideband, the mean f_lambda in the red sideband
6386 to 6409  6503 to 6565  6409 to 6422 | 0.10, 11.7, 19.3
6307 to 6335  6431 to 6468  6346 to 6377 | -0.03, 11.4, 11.5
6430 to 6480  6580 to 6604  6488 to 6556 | 0.25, 11.5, 20.4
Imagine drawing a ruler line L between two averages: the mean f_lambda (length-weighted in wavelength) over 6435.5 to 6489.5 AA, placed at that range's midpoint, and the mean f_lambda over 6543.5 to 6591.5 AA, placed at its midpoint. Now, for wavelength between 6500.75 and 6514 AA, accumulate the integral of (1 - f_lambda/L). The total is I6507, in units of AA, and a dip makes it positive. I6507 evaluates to 5.24 AA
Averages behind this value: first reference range 11.6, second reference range 28.6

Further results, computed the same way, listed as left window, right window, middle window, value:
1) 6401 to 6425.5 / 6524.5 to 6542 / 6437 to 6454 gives 0.12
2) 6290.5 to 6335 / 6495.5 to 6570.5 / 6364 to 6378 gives 1.55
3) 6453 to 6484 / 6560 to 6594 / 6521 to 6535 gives 6.74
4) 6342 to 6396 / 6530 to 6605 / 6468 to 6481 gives 4.23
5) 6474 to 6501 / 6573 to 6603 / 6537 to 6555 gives 0.04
